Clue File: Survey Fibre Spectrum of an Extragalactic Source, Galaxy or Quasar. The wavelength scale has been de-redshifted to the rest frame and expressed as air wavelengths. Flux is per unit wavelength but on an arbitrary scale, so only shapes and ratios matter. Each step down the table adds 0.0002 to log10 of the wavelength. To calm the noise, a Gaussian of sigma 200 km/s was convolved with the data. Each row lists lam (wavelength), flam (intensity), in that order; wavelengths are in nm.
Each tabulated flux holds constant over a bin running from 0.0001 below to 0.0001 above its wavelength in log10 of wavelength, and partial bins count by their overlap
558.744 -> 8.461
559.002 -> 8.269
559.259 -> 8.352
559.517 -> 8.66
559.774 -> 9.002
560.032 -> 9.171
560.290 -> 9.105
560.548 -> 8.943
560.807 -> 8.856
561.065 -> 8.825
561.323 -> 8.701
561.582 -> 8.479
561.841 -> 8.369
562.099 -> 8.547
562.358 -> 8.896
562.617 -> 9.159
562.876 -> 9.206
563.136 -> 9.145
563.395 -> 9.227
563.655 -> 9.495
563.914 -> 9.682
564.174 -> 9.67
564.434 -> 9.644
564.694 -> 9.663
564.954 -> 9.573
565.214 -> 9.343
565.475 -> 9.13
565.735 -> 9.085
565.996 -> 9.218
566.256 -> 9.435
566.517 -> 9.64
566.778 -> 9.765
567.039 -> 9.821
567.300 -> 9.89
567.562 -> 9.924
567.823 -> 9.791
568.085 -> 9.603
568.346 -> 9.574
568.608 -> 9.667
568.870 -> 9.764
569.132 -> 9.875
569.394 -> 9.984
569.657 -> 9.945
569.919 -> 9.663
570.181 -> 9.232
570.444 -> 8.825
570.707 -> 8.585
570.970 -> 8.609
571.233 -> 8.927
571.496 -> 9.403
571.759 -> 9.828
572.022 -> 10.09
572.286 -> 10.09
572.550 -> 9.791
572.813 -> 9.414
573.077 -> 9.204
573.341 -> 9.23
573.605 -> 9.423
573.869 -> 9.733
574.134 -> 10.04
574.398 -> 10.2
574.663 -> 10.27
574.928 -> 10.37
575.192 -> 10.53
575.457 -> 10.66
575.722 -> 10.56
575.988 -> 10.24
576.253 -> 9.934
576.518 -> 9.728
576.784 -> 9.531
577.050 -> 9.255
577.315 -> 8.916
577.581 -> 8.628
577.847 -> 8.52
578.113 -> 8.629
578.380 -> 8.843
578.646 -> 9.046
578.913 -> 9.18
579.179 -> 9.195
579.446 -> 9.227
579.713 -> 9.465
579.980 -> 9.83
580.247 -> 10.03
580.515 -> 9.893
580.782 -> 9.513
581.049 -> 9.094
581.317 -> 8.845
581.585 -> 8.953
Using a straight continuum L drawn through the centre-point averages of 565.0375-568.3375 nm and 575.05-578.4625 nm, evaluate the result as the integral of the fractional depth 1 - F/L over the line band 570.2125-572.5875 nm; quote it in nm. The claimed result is 0.06 nm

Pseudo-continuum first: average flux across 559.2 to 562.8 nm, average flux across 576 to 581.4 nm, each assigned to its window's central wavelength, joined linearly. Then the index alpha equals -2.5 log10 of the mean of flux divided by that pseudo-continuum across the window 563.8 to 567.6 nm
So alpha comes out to -0.07 mag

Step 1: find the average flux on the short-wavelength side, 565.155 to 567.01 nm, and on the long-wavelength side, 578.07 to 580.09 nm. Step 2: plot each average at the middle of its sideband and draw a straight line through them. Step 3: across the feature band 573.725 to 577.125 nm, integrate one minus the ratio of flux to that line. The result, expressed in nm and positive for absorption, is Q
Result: -0.31 nm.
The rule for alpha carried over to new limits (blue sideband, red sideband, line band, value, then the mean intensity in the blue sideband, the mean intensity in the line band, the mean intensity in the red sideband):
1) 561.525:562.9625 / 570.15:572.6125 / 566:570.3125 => -0.07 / 8.78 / 9.71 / 9.33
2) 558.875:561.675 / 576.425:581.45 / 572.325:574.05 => -0.05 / 8.77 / 9.51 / 9.23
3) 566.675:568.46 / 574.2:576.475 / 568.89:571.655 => 0.07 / 9.77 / 9.33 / 10.3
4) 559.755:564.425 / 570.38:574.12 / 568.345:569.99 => -0.06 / 9.04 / 9.8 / 9.4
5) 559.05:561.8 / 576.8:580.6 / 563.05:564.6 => -0.08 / 8.78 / 9.49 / 9.19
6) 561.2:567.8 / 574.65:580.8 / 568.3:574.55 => -0.01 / 9.32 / 9.55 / 9.57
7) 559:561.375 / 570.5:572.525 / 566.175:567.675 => -0.07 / 8.82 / 9.75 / 9.36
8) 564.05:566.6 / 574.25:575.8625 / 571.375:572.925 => 0.04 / 9.44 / 9.78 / 10.4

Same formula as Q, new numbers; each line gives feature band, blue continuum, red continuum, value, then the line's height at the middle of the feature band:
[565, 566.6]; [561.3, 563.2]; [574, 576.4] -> -0.02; 9.22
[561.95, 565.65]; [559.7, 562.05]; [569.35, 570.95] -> -0.14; 8.96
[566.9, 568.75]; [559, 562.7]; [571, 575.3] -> -0.08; 9.33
